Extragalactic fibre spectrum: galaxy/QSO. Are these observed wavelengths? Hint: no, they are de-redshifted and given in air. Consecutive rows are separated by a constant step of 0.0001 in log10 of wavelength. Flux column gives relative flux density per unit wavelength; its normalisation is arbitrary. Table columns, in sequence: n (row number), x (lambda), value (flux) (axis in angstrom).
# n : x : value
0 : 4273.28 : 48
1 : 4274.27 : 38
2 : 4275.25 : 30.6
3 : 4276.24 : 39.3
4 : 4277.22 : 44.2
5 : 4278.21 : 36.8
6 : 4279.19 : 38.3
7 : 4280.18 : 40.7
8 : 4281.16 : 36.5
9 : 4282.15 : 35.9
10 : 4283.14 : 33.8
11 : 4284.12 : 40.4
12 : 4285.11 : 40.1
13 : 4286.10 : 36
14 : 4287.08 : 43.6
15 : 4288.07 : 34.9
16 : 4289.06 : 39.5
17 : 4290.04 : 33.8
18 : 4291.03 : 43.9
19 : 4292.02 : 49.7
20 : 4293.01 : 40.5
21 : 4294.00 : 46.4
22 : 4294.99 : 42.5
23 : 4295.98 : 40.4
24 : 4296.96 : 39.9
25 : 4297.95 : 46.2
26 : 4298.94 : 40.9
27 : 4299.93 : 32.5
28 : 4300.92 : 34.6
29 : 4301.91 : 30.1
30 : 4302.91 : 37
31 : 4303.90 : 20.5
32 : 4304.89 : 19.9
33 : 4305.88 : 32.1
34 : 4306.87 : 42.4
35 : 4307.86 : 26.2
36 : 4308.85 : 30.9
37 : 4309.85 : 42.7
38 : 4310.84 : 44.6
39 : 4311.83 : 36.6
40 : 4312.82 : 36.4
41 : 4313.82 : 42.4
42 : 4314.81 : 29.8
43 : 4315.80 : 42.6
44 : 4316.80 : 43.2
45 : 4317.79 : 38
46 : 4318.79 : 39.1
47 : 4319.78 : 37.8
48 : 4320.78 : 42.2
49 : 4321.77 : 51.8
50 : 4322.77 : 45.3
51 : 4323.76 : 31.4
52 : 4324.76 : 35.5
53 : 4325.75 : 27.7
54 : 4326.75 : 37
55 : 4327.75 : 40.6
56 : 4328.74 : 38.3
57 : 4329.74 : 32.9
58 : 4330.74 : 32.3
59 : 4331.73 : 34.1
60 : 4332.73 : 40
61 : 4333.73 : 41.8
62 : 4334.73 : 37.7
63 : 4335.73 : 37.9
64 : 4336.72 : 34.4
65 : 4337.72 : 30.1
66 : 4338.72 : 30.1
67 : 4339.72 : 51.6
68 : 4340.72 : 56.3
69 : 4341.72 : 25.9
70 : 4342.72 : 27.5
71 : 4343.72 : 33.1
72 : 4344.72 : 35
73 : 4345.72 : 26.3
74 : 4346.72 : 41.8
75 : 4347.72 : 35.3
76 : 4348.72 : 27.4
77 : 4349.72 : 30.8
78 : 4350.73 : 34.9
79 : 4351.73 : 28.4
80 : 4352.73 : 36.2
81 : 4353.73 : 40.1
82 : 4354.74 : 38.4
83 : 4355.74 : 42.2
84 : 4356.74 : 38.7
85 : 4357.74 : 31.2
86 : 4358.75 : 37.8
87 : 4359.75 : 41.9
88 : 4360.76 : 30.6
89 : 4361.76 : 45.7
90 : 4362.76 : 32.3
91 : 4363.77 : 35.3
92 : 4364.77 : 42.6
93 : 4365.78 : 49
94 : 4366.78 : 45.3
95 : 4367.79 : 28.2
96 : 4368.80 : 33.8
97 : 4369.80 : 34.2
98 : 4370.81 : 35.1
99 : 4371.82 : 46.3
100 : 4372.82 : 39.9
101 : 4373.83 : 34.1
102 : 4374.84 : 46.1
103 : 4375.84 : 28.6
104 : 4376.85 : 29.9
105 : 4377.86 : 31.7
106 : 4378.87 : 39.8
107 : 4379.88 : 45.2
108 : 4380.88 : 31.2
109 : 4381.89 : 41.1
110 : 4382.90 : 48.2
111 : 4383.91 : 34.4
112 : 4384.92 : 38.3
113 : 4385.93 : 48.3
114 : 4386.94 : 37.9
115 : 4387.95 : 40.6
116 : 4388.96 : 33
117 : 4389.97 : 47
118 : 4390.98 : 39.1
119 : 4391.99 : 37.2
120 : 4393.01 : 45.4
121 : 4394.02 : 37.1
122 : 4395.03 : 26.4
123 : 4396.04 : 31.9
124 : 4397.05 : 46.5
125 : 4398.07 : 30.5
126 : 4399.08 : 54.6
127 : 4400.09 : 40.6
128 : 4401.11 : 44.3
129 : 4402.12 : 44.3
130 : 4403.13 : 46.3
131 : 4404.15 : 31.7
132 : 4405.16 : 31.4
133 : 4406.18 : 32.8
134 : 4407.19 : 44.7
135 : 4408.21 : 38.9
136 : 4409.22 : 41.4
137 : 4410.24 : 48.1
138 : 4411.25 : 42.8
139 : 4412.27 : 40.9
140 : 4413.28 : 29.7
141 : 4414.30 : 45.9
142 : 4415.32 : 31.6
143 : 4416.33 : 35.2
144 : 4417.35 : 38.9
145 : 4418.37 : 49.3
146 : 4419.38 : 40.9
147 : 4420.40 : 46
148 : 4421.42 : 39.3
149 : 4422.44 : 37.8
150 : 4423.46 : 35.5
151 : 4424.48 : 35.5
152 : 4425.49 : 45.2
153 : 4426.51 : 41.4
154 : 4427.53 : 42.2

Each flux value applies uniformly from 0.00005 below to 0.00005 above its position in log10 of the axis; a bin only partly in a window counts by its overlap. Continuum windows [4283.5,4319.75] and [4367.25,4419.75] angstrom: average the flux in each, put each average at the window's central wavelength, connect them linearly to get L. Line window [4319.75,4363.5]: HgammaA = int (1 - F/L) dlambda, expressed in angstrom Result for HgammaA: 2.0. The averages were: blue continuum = 37.8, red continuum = 38.9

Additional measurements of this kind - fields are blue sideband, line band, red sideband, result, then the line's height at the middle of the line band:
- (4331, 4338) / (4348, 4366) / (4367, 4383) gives 0.08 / 36.8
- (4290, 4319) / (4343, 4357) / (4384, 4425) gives 1.38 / 38.5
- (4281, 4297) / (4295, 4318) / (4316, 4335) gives 1.74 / 39.2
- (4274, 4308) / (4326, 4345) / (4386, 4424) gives 0.88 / 38.4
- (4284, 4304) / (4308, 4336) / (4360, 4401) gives 0.60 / 38.9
